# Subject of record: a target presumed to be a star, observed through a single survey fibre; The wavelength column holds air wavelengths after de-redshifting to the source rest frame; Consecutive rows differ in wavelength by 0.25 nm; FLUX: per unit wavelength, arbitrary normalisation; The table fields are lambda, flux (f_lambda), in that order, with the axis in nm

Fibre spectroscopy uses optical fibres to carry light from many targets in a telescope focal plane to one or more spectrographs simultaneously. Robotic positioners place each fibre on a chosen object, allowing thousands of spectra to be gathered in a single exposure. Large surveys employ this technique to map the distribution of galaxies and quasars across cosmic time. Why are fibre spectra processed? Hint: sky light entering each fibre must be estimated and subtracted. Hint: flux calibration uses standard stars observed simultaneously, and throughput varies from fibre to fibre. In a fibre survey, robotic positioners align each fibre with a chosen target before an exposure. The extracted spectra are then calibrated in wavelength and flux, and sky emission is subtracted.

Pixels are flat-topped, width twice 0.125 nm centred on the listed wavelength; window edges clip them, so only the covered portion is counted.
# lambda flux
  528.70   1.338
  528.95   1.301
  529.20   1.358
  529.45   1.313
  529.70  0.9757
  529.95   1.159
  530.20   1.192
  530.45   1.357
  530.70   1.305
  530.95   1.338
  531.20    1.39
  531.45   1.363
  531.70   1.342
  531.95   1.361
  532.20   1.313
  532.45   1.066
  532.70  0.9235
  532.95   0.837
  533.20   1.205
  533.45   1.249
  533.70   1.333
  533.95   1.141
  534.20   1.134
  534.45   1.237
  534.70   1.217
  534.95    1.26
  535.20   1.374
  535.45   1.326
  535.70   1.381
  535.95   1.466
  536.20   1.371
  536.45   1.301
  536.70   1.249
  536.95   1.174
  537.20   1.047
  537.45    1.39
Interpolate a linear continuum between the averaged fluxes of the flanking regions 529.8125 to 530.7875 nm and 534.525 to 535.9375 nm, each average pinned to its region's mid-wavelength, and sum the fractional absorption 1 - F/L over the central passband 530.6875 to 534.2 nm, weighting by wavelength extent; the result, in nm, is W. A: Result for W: 0.16 nm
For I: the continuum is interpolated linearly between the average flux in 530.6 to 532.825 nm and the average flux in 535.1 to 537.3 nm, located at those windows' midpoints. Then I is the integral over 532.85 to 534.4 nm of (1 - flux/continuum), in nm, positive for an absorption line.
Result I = 0.15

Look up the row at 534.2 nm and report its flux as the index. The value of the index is 1.134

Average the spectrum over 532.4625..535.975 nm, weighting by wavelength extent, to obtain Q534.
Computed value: 1.21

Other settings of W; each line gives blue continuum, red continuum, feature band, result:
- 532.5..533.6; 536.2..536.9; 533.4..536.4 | -0.29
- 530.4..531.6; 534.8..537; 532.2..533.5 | 0.26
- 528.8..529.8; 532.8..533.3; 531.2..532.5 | -0.27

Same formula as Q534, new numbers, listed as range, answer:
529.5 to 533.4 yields 1.21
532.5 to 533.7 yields 1.08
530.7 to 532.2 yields 1.35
